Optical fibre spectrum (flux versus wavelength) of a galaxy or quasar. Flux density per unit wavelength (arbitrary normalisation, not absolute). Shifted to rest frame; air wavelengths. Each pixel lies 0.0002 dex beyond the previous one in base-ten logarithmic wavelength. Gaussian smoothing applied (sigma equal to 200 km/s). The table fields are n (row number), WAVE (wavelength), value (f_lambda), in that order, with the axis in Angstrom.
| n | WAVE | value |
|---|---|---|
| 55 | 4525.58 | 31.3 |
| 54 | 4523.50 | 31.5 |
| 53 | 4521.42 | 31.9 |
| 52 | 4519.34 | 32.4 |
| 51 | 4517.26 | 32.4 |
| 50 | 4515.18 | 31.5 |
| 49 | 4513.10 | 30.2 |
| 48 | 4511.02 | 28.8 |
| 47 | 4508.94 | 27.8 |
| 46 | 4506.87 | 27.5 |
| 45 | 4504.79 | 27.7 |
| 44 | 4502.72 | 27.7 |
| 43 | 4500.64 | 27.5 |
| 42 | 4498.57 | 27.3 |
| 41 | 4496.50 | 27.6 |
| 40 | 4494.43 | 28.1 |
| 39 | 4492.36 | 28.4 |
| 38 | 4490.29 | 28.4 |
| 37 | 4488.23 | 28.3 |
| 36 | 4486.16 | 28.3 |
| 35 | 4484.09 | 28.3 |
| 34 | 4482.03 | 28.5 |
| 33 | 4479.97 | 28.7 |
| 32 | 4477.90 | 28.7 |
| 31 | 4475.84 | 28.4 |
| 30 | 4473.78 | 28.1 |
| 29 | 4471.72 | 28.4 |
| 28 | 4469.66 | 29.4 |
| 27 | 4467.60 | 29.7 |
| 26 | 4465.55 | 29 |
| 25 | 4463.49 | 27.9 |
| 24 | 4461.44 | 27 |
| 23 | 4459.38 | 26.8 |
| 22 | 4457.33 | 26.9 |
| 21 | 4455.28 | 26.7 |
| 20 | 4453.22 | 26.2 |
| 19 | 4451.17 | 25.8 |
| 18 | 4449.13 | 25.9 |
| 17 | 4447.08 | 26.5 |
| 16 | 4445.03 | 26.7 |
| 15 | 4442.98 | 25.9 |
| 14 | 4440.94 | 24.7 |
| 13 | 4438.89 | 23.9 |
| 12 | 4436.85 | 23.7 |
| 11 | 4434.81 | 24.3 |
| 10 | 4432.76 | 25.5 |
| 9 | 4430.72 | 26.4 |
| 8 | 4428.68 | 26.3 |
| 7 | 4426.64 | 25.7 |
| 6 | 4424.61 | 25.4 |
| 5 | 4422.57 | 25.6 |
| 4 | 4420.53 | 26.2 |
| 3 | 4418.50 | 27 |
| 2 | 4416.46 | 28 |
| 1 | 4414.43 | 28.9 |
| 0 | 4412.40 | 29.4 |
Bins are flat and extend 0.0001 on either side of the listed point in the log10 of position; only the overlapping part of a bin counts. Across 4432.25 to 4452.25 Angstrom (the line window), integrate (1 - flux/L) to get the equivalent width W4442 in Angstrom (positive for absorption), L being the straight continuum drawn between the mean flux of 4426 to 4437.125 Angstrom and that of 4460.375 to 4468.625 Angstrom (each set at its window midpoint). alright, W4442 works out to 0.8 Angstrom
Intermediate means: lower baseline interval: 25.4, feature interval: 25.3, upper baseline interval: 28.4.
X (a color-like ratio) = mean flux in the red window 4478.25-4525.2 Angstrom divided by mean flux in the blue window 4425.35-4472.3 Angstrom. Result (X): 1.1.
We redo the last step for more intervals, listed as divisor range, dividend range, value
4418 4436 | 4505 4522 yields 1.17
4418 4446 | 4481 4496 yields 1.11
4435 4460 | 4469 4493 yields 1.11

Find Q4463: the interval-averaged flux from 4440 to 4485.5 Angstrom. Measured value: 27.5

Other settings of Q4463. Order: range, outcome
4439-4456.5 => 25.9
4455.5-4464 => 27.1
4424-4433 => 25.9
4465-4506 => 28.3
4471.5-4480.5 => 28.4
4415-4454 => 25.8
